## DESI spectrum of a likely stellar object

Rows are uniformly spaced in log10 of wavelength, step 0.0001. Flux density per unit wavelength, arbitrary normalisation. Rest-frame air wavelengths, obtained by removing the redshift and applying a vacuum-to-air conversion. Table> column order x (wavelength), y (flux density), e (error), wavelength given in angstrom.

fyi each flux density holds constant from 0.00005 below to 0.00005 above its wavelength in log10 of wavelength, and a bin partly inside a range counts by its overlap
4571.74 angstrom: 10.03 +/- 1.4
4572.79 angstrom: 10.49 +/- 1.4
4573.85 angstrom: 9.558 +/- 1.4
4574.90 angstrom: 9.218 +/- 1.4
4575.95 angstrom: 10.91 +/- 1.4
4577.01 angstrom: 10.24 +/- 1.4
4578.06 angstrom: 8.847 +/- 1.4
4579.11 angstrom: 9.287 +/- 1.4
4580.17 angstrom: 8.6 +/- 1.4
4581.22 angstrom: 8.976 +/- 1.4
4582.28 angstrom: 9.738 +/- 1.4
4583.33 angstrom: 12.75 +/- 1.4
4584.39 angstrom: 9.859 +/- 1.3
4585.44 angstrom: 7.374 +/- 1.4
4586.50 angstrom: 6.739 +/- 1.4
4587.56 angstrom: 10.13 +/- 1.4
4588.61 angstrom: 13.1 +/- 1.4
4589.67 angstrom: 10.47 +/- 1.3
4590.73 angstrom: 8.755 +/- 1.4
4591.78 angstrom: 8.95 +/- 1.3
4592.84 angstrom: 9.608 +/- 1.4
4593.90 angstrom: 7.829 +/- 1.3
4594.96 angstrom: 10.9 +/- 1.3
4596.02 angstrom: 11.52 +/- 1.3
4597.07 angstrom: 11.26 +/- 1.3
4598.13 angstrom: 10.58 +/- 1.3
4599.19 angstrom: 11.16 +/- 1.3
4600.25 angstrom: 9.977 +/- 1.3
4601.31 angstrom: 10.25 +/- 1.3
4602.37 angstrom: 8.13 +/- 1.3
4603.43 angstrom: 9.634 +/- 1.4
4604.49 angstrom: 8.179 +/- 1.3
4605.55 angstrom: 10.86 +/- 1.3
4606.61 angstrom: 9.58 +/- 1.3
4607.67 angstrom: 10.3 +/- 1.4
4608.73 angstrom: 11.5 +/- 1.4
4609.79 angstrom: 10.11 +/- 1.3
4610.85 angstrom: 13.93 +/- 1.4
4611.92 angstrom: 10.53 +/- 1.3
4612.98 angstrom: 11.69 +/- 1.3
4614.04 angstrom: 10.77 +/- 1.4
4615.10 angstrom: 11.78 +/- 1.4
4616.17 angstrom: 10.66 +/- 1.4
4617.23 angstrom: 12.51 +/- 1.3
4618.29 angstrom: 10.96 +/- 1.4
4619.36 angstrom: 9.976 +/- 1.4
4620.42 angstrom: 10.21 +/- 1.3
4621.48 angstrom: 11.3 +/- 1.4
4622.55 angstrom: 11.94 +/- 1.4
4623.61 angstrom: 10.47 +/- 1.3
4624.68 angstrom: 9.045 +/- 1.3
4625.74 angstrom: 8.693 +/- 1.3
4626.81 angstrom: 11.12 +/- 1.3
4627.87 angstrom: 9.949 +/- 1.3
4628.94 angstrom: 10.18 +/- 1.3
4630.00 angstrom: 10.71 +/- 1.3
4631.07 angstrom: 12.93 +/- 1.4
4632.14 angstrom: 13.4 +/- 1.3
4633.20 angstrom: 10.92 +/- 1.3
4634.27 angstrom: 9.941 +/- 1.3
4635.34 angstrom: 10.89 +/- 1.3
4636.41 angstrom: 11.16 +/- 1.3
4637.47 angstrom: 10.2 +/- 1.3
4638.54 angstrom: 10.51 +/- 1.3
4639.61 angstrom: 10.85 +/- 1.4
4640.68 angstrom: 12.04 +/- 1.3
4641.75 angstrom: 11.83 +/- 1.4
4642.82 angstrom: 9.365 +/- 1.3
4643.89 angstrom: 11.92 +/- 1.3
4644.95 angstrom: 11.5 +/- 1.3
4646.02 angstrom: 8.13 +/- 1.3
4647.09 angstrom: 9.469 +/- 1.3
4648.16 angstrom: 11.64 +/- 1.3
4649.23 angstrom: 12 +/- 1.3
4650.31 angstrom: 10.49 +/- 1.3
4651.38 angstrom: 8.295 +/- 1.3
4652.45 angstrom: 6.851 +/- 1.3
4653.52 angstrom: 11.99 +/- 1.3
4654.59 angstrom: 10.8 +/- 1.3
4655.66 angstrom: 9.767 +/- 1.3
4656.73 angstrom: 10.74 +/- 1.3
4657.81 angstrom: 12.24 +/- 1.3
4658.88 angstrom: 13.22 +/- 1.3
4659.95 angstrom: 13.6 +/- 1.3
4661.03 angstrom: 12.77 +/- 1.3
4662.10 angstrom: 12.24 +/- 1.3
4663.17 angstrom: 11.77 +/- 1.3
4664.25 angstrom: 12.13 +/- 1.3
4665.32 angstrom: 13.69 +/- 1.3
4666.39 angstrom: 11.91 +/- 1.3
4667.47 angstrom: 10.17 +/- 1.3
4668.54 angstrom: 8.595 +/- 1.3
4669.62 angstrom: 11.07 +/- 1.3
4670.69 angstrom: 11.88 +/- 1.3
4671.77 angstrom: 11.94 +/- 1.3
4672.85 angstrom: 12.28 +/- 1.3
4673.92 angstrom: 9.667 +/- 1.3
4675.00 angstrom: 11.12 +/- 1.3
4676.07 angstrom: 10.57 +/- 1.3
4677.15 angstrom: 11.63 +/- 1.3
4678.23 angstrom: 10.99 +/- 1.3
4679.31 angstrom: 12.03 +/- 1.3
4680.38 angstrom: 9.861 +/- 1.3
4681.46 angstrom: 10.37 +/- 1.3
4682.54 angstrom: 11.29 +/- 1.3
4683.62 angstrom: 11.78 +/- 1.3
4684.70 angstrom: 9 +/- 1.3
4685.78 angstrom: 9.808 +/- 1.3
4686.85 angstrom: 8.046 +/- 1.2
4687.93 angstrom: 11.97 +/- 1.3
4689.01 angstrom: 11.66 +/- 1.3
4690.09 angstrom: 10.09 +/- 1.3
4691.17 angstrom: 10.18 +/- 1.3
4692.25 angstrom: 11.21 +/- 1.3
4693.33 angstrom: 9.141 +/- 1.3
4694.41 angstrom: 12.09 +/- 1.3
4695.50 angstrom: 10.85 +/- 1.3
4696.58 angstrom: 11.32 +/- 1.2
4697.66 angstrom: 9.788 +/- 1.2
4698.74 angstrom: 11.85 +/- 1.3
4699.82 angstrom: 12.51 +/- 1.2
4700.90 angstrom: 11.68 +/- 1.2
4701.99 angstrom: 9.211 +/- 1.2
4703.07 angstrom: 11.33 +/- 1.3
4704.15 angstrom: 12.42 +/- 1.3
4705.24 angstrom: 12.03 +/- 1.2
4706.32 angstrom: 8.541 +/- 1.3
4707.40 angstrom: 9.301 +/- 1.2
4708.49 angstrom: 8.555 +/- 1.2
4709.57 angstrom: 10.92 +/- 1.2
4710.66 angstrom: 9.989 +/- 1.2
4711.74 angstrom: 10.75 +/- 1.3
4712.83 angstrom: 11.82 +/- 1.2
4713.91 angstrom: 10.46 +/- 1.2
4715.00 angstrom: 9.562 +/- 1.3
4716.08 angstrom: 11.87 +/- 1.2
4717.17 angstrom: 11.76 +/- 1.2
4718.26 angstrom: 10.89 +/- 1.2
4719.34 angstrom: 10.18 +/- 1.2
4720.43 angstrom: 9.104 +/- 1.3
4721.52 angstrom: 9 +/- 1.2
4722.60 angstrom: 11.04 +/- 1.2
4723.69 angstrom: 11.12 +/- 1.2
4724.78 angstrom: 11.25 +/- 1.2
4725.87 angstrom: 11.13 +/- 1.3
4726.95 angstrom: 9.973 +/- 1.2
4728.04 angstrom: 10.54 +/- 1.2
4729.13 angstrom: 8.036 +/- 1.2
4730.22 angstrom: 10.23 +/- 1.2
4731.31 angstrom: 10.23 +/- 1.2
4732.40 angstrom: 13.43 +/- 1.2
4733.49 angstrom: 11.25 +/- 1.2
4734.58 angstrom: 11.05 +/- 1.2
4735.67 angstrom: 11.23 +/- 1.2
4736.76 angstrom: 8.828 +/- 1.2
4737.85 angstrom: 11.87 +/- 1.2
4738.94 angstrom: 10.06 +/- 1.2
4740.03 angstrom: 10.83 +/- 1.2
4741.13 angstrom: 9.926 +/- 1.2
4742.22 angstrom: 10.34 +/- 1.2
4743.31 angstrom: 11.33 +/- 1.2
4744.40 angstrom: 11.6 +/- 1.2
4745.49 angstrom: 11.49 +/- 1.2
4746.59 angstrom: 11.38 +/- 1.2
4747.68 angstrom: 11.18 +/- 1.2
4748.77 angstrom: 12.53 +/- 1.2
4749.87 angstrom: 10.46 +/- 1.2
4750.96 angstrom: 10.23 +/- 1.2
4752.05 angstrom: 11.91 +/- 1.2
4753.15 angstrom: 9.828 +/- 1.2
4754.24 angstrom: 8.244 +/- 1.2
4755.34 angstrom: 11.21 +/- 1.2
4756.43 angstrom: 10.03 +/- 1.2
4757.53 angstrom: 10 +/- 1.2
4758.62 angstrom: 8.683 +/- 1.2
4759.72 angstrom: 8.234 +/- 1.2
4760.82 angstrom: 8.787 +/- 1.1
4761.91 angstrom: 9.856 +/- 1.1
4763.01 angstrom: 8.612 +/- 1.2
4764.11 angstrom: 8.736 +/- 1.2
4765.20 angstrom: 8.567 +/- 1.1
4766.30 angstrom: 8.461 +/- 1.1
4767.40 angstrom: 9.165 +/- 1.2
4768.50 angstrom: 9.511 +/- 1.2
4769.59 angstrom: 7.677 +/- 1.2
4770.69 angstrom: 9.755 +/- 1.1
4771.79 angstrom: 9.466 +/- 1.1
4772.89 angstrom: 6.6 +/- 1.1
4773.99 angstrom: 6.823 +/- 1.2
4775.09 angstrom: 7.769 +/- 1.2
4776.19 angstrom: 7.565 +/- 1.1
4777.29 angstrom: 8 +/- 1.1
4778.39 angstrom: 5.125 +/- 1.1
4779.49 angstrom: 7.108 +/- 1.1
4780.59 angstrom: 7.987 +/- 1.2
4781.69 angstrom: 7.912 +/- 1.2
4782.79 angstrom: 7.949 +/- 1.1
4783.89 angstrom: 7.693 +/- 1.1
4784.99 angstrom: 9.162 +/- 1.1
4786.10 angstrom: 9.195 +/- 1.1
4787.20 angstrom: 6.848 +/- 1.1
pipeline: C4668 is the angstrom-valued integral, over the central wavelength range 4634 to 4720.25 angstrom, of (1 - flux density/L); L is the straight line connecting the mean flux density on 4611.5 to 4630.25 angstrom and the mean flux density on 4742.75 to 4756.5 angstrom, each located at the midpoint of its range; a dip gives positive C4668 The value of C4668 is -0.62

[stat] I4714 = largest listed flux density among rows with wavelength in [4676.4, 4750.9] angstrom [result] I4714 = 13.43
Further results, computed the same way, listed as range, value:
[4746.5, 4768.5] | 12.53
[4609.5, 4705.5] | 13.93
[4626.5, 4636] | 13.4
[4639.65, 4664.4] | 13.6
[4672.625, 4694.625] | 12.28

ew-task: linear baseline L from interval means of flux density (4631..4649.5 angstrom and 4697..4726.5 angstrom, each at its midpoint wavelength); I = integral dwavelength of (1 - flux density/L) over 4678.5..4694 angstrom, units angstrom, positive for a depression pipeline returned 0.43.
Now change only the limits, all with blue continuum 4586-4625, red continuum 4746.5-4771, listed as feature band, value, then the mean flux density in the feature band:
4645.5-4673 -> -2.63 angstrom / 11.1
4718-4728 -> -0.57 angstrom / 10.4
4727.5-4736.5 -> -0.82 angstrom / 10.7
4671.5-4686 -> -1.18 angstrom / 10.9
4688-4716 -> -2.21 angstrom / 10.7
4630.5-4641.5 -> -1.09 angstrom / 11.3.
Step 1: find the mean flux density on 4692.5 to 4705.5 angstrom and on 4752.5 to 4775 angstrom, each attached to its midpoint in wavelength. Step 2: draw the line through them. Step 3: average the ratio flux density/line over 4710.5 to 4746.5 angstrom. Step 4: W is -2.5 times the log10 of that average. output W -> -0.060 mag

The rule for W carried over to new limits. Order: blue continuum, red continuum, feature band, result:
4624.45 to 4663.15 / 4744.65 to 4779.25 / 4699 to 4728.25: -0.08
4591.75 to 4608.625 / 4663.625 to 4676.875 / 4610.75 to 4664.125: -0.03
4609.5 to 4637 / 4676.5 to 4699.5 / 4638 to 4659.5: 0.02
